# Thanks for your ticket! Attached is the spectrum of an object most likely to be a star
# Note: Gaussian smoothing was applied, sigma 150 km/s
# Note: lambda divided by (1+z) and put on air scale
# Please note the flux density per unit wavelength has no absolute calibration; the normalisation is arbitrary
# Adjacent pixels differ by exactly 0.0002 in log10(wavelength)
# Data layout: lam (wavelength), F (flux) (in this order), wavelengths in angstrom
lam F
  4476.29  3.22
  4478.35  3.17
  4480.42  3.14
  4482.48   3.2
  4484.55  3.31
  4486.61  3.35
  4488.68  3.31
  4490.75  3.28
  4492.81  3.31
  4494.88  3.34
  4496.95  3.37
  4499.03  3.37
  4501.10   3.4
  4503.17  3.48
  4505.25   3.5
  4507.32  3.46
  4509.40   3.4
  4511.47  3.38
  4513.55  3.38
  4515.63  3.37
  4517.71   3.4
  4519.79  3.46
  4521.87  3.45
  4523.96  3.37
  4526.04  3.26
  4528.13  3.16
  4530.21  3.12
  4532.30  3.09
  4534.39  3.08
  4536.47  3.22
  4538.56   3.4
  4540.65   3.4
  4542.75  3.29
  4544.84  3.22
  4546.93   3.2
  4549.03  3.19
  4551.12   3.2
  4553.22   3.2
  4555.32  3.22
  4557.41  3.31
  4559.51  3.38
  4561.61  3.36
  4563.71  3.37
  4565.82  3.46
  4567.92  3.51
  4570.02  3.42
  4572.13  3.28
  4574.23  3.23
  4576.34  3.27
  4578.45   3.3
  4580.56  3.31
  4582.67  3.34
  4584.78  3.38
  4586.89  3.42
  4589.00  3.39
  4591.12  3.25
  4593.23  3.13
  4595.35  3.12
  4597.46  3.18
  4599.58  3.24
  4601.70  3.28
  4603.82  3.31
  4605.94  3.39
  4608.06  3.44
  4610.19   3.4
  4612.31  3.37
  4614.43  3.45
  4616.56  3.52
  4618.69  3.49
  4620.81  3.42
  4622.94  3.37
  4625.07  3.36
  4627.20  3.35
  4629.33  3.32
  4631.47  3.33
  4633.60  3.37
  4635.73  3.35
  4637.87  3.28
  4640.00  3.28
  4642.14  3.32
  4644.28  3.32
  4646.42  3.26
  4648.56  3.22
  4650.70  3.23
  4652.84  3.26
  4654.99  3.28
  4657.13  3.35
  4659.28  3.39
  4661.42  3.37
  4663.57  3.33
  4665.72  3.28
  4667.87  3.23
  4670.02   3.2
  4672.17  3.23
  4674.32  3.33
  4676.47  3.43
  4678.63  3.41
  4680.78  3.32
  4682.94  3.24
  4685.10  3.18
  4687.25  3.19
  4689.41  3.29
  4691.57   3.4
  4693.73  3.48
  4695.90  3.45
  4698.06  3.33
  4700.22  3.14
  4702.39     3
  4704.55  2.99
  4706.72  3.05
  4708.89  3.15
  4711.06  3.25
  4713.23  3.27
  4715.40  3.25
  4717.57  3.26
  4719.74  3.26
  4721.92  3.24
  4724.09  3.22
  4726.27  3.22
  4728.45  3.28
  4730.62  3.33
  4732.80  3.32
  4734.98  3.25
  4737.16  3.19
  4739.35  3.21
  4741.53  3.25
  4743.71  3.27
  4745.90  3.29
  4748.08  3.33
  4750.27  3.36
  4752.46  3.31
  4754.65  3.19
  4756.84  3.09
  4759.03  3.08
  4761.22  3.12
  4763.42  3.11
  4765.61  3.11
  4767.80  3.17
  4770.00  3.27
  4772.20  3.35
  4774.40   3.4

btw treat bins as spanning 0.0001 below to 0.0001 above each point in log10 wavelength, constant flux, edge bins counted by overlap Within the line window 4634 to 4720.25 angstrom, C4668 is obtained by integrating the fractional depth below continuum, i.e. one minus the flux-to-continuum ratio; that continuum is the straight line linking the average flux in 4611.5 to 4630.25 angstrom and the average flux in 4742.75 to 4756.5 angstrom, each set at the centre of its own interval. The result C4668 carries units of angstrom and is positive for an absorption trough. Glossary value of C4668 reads 2.1 angstrom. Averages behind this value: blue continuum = 3.41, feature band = 3.27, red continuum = 3.28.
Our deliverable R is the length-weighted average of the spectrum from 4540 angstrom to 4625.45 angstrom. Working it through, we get 3.33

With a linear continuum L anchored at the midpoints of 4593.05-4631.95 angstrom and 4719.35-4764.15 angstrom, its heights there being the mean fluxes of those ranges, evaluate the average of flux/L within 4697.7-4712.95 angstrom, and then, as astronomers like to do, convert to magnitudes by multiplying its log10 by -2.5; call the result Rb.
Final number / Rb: 0.047 mag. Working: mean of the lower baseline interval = 3.34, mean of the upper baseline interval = 3.23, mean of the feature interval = 3.13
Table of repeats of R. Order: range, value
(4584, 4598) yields 3.27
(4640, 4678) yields 3.3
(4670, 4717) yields 3.26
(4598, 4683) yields 3.33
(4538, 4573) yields 3.32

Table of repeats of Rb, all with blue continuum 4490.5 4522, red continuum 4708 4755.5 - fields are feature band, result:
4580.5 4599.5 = 0.02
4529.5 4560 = 0.05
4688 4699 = -0.03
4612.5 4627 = -0.03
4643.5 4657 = 0.01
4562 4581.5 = 0.00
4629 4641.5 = 0.00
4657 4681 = -0.01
